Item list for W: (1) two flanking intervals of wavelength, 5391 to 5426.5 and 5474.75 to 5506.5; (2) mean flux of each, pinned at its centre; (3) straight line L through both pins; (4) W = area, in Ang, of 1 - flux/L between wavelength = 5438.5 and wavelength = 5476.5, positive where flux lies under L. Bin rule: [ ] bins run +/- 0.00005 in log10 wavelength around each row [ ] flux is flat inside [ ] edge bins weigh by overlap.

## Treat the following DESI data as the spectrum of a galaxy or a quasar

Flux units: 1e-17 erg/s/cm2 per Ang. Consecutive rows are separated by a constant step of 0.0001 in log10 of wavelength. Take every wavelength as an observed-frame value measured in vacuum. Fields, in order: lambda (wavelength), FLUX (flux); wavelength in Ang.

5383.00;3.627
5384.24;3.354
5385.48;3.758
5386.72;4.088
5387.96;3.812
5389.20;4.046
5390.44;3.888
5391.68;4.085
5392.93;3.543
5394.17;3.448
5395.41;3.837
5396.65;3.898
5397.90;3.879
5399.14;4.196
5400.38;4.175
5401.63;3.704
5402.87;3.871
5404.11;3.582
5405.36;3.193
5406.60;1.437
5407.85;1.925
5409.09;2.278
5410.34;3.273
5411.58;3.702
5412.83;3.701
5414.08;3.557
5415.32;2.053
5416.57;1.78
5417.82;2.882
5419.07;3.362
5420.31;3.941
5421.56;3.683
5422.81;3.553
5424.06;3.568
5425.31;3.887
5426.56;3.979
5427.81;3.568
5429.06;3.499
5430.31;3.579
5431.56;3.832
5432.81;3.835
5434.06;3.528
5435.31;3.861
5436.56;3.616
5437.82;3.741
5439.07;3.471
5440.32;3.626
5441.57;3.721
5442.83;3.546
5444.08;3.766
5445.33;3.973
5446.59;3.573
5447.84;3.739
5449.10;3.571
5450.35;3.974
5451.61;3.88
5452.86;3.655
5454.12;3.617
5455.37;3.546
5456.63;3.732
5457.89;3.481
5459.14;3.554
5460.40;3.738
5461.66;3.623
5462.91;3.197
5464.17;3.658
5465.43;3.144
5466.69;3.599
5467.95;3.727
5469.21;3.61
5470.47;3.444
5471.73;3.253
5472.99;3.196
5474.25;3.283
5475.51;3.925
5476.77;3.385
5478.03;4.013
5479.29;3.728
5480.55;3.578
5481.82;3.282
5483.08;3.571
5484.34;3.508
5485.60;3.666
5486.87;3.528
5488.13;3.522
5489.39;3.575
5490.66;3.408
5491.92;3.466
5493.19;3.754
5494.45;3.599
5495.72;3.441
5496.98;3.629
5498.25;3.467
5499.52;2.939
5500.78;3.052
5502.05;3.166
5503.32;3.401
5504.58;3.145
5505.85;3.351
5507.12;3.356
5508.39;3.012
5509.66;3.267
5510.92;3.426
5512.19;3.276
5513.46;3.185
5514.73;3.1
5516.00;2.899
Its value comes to -1.7 Ang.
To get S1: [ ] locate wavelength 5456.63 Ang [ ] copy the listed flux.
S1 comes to 3.732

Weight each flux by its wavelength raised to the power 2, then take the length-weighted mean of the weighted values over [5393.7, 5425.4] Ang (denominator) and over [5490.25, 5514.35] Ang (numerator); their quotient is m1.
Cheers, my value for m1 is 1.04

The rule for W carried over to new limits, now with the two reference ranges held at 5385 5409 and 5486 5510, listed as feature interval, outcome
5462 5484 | -0.54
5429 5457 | -1.72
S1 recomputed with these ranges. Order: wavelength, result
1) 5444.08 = 3.766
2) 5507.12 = 3.356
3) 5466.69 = 3.599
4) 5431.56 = 3.832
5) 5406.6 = 1.437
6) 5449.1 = 3.571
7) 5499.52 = 2.939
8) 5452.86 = 3.655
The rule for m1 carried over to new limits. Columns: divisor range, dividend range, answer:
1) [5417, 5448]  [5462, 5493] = 0.98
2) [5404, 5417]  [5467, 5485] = 1.32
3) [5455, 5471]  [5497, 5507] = 0.93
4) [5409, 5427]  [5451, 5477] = 1.09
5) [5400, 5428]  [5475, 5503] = 1.11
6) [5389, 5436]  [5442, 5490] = 1.06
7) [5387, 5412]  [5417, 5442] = 1.05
